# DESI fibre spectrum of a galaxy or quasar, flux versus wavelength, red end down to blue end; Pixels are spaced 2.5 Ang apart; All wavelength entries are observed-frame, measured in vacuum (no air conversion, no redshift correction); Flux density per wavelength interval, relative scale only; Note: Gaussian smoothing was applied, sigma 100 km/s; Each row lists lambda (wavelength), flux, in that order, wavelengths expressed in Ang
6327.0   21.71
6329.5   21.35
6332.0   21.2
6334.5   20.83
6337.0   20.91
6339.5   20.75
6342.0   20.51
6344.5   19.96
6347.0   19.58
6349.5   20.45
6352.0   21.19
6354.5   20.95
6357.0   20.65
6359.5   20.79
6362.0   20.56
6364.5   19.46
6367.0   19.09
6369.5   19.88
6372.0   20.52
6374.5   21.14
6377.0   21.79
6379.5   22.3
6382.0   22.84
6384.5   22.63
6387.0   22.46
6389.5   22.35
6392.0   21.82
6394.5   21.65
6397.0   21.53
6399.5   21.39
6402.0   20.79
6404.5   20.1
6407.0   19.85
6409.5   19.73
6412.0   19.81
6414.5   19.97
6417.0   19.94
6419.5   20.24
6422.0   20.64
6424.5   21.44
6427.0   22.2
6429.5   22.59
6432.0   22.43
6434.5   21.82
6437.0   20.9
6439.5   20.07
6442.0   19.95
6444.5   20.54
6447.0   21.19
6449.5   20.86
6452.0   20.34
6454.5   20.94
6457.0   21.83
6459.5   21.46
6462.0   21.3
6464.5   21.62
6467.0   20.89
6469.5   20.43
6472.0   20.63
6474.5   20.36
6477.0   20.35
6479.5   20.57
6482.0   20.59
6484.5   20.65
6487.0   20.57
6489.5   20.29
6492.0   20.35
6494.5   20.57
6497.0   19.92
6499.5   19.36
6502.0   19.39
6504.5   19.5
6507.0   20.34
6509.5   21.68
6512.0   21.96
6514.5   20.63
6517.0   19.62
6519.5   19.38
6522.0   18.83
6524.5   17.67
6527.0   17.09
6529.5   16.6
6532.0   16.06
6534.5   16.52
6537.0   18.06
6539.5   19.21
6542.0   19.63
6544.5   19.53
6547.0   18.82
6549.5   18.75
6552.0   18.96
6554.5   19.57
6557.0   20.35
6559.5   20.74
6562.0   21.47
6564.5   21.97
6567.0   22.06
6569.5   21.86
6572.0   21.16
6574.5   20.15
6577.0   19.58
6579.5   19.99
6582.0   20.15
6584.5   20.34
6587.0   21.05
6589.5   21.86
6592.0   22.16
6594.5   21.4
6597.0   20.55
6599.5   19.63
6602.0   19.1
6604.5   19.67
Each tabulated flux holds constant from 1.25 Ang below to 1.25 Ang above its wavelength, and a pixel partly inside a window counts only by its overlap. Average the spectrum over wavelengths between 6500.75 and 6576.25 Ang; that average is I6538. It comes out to 19.6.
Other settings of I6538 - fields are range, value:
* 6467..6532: 19.8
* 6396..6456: 20.8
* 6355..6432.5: 21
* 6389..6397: 21.8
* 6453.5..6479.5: 21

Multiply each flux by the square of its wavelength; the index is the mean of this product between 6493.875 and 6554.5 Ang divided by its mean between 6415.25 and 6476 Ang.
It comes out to 0.9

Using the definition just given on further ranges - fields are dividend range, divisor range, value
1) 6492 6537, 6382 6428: 0.94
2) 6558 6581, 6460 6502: 1.05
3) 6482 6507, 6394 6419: 1.01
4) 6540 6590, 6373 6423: 1.01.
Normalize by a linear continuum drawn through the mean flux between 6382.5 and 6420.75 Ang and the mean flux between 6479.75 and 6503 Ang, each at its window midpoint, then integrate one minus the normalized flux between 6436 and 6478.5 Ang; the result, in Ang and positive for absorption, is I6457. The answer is -0.6 Ang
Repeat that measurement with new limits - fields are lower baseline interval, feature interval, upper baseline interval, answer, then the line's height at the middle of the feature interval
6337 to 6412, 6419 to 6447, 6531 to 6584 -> -0.9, 20.5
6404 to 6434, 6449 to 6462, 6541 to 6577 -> -0.3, 20.7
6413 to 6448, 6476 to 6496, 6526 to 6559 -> -0.8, 19.7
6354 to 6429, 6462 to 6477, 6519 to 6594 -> -0.3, 20.4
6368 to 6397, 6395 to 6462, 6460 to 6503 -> 0.8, 21.2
